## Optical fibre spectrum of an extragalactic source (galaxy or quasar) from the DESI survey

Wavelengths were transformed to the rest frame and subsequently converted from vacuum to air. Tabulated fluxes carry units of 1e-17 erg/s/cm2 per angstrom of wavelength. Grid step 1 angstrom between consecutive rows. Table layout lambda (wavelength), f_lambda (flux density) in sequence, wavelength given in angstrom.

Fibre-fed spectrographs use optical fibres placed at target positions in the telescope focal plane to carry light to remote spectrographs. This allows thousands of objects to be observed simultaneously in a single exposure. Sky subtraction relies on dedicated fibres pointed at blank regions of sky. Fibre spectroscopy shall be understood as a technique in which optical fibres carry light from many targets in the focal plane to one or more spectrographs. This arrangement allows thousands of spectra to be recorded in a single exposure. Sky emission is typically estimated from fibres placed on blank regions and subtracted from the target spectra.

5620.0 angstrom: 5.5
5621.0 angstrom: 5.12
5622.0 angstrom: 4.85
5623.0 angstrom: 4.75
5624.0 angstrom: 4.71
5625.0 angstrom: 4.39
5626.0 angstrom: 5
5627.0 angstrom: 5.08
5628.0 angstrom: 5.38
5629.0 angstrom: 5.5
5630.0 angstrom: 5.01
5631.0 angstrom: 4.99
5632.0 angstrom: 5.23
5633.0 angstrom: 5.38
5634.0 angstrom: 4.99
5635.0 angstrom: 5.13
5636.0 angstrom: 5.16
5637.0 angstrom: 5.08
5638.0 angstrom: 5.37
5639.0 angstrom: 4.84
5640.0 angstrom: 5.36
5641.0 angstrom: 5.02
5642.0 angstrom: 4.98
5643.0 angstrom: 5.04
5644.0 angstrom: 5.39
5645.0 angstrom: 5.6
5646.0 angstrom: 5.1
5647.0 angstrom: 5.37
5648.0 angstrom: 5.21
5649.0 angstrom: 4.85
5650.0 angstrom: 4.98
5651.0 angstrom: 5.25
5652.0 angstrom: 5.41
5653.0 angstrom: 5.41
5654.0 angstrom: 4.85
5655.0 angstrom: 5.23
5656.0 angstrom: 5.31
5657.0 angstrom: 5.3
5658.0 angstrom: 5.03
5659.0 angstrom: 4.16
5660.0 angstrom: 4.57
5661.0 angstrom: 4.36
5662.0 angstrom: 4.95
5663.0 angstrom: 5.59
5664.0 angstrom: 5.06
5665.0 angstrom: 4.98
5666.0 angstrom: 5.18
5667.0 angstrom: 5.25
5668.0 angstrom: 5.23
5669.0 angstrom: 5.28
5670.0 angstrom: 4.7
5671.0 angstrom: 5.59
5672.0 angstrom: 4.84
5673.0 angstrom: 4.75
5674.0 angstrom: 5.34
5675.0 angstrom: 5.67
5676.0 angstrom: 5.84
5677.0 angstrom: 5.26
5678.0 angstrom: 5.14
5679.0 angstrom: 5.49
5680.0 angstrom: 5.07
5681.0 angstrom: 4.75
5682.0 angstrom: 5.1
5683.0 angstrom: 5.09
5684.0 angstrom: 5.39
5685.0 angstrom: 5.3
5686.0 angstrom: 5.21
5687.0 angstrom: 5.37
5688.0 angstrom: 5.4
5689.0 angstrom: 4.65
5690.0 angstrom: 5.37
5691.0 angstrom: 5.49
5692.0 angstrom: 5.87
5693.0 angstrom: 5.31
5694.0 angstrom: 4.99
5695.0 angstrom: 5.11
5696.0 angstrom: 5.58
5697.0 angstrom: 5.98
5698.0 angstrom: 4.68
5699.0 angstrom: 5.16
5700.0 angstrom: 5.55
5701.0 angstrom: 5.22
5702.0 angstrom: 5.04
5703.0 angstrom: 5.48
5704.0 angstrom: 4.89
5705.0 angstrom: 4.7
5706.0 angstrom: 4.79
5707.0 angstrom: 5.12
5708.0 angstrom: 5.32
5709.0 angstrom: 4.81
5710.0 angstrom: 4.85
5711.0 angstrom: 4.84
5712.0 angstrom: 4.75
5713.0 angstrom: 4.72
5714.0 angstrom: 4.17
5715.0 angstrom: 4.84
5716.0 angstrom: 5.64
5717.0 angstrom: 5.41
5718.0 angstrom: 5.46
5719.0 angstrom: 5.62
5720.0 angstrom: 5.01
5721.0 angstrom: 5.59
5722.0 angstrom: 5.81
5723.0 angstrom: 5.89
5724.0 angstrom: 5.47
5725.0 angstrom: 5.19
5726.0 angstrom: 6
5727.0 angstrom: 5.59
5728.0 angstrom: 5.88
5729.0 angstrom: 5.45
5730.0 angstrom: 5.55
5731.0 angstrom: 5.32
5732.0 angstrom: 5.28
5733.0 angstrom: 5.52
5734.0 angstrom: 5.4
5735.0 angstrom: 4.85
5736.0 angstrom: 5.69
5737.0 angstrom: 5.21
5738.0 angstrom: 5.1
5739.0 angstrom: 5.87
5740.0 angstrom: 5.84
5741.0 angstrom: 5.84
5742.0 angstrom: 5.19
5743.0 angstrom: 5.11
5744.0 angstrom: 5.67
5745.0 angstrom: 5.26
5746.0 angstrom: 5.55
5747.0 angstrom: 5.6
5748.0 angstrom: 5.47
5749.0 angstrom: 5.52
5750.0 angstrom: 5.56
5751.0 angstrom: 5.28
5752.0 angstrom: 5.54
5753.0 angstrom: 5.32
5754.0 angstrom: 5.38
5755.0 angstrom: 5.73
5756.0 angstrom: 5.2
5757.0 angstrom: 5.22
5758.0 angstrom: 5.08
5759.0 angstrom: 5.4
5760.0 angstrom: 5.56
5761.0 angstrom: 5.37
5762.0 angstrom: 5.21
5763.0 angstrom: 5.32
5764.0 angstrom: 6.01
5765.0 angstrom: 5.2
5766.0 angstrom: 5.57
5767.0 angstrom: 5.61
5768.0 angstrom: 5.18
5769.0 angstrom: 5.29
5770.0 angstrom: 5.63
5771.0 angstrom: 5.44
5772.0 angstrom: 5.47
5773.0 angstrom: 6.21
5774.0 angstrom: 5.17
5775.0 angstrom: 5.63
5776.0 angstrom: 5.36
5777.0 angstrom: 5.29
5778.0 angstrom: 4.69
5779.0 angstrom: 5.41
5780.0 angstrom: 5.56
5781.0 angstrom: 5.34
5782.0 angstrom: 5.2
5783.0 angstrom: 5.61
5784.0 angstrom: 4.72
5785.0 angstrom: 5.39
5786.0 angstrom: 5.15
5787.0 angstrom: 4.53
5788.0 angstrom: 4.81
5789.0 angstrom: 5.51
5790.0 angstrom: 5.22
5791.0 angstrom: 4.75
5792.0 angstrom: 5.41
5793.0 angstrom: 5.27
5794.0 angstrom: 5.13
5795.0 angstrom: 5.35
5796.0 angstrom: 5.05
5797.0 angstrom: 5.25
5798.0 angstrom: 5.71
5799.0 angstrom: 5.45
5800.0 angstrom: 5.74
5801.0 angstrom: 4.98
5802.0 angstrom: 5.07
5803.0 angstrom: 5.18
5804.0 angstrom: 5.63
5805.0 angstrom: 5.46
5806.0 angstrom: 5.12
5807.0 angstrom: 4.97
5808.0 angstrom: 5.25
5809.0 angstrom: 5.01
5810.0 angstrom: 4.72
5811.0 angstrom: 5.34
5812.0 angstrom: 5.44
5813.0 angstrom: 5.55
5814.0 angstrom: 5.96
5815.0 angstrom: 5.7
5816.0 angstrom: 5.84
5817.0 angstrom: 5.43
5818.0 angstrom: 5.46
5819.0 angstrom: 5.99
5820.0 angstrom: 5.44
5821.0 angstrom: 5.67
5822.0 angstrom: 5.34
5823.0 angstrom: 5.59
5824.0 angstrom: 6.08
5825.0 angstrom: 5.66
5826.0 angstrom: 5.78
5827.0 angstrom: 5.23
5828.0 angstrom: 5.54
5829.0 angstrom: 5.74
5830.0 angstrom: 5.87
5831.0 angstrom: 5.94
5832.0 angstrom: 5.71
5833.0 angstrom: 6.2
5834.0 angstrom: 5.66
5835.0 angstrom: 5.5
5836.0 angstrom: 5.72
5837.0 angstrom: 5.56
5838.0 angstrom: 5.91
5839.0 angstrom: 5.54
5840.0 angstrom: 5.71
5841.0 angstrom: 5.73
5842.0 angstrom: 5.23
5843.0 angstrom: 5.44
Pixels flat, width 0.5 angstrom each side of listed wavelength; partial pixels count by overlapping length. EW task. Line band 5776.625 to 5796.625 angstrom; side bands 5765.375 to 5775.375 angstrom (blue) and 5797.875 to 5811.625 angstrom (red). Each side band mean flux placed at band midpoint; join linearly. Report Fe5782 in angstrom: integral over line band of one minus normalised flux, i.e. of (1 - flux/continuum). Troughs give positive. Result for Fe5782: 0.8 angstrom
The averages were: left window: 5.51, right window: 5.25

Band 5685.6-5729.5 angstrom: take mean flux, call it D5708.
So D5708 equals 5.26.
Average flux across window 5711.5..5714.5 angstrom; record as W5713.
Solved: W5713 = 4.55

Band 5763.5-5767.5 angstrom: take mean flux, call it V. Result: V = 5.6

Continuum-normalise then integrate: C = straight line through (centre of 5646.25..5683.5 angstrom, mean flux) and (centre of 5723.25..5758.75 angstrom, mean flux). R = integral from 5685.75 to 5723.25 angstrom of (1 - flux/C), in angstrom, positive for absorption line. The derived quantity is 0.7 angstrom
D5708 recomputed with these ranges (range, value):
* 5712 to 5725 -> 5.28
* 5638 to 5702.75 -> 5.18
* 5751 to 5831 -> 5.39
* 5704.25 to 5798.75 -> 5.33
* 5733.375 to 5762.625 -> 5.41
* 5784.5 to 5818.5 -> 5.29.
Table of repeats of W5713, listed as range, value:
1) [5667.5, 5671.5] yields 5.2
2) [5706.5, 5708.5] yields 5.22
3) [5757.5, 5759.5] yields 5.24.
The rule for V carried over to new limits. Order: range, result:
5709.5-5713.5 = 4.79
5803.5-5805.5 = 5.54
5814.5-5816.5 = 5.77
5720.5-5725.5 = 5.59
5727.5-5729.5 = 5.67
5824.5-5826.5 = 5.72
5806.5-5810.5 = 4.99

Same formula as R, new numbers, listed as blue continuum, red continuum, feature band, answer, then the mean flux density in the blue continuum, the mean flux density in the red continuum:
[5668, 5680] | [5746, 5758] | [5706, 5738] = 0.44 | 5.25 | 5.43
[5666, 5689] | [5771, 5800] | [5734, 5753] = -0.69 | 5.22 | 5.28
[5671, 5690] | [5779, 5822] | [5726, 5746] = -0.78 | 5.22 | 5.32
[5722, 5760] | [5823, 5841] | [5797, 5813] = 1.04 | 5.47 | 5.72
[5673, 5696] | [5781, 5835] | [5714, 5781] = -1.16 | 5.28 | 5.41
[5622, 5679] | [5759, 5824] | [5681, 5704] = -0.35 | 5.12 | 5.36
